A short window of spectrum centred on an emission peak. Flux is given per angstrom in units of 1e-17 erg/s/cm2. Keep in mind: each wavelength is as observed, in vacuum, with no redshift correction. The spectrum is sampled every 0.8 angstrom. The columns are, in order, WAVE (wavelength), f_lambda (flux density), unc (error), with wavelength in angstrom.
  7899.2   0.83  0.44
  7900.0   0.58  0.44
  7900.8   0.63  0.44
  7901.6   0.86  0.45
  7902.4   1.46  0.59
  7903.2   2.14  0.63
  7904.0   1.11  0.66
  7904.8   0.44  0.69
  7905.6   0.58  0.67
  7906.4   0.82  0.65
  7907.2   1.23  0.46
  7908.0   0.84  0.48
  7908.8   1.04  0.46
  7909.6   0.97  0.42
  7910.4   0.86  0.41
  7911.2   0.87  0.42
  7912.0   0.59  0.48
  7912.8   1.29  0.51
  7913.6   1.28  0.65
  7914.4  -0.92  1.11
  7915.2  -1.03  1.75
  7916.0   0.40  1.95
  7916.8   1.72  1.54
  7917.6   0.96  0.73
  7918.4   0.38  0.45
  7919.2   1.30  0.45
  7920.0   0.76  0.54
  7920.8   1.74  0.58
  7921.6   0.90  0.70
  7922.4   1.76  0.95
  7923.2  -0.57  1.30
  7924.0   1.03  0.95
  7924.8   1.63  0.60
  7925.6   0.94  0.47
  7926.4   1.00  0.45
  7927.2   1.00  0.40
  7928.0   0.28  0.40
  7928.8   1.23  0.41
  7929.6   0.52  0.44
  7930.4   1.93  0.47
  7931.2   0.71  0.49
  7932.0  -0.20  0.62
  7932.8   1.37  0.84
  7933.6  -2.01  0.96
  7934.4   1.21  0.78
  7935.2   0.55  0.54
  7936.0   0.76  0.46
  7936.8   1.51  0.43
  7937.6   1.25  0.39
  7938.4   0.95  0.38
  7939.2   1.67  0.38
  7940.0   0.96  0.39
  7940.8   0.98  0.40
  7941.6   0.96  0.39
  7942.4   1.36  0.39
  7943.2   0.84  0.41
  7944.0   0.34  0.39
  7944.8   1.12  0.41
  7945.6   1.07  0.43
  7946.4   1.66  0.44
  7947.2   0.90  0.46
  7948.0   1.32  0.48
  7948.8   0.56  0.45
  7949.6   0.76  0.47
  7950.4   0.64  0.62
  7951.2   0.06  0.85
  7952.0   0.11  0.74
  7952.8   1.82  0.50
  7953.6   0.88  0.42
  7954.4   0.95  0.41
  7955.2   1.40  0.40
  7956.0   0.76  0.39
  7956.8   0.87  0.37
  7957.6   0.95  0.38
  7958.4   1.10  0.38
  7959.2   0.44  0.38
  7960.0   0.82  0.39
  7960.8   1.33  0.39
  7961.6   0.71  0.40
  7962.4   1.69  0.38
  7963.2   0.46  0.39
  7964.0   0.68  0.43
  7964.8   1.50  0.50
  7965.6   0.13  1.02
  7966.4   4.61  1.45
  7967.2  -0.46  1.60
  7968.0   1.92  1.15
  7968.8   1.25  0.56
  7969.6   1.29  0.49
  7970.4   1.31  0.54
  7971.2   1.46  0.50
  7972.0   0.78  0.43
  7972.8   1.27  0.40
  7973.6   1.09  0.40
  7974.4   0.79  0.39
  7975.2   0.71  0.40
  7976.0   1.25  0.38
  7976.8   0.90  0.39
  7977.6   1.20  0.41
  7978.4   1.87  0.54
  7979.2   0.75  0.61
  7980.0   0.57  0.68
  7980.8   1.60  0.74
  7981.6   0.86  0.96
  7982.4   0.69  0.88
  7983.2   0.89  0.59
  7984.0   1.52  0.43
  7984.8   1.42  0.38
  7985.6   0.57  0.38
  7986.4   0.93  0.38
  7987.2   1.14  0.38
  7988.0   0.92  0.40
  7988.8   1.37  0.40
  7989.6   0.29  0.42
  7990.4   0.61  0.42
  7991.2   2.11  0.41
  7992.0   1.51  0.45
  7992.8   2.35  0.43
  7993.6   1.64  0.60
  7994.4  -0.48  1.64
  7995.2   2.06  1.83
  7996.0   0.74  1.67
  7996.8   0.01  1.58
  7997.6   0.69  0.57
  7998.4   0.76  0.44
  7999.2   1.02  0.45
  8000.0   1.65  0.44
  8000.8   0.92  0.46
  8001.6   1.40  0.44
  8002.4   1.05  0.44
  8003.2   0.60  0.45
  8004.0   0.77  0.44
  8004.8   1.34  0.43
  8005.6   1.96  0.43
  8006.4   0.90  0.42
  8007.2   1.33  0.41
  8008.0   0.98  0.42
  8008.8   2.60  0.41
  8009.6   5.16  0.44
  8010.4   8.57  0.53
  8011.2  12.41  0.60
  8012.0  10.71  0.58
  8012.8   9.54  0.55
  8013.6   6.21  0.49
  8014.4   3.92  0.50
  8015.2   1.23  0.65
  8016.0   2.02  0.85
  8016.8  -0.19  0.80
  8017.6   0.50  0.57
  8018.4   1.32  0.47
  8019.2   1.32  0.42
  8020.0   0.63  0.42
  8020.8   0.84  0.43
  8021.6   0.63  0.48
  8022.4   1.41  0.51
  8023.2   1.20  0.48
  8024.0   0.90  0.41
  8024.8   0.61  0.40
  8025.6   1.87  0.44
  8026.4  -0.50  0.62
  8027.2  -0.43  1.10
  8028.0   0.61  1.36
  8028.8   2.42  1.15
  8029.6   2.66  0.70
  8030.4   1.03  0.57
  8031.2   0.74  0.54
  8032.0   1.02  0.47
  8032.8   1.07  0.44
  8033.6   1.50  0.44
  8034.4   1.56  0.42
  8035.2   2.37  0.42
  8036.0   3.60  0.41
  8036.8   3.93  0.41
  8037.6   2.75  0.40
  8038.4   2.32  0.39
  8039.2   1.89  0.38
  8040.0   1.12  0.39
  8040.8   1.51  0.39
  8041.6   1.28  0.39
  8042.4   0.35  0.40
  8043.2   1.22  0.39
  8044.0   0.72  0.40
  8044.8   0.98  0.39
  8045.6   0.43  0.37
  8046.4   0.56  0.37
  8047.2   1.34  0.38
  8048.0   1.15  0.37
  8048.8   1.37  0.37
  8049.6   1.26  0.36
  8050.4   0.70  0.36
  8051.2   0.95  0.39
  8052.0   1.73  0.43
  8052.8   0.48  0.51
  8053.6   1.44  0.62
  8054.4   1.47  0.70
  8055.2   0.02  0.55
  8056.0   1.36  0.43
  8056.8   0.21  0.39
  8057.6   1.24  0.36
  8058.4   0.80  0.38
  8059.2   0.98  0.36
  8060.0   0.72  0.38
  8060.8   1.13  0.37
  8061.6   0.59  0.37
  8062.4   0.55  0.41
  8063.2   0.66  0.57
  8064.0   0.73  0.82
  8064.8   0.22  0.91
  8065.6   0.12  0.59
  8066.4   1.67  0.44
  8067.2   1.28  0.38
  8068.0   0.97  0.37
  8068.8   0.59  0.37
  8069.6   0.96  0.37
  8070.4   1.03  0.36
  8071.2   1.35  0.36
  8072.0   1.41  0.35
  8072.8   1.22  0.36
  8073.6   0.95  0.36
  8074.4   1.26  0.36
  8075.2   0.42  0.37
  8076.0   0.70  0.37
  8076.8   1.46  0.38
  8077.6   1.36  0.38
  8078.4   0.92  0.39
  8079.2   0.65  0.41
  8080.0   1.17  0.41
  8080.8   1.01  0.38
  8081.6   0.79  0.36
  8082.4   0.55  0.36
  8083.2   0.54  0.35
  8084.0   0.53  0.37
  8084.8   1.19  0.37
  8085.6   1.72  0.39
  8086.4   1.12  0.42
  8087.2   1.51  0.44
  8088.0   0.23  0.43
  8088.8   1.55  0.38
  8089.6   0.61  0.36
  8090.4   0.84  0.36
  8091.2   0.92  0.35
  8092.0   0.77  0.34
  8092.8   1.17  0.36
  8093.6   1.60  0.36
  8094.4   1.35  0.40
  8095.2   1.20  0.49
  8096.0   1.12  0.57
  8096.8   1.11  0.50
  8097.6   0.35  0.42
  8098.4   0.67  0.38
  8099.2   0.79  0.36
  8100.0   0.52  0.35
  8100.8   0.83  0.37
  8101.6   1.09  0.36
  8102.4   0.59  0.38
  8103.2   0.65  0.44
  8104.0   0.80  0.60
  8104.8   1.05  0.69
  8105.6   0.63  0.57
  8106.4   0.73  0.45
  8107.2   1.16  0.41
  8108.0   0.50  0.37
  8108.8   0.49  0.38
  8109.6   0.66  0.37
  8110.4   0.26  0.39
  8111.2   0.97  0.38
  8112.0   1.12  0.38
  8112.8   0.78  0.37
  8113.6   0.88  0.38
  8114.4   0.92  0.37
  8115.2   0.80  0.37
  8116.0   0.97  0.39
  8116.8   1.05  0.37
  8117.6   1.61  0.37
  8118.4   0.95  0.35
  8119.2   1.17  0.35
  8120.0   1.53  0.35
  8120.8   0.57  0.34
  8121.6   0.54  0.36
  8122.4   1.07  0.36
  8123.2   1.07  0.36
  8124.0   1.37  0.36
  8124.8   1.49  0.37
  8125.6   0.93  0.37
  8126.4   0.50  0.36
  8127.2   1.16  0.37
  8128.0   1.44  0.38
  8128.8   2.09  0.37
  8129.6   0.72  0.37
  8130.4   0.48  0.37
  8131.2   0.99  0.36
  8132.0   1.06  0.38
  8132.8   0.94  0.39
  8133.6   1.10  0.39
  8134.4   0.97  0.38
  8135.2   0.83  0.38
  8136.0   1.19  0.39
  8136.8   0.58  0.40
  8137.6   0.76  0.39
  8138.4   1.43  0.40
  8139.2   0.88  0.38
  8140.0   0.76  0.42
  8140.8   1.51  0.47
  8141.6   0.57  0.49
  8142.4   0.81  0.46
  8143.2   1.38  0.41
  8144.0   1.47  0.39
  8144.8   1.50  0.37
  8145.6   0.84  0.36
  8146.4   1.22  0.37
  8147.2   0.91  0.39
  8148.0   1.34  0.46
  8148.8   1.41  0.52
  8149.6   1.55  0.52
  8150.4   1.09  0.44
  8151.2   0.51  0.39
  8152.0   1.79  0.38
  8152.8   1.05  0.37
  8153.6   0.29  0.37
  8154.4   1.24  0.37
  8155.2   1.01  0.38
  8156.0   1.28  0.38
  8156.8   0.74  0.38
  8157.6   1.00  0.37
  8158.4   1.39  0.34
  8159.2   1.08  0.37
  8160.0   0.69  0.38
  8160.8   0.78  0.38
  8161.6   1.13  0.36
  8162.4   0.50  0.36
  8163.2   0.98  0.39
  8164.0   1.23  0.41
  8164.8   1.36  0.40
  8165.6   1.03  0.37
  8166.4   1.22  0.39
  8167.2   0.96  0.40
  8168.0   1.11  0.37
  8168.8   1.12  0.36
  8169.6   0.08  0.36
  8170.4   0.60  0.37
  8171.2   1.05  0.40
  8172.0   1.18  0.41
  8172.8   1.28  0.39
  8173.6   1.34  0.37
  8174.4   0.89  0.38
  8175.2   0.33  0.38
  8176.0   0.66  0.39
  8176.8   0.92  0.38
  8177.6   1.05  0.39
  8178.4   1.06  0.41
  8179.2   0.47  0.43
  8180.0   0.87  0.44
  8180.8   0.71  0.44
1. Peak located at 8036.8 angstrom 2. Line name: [N II] 6583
